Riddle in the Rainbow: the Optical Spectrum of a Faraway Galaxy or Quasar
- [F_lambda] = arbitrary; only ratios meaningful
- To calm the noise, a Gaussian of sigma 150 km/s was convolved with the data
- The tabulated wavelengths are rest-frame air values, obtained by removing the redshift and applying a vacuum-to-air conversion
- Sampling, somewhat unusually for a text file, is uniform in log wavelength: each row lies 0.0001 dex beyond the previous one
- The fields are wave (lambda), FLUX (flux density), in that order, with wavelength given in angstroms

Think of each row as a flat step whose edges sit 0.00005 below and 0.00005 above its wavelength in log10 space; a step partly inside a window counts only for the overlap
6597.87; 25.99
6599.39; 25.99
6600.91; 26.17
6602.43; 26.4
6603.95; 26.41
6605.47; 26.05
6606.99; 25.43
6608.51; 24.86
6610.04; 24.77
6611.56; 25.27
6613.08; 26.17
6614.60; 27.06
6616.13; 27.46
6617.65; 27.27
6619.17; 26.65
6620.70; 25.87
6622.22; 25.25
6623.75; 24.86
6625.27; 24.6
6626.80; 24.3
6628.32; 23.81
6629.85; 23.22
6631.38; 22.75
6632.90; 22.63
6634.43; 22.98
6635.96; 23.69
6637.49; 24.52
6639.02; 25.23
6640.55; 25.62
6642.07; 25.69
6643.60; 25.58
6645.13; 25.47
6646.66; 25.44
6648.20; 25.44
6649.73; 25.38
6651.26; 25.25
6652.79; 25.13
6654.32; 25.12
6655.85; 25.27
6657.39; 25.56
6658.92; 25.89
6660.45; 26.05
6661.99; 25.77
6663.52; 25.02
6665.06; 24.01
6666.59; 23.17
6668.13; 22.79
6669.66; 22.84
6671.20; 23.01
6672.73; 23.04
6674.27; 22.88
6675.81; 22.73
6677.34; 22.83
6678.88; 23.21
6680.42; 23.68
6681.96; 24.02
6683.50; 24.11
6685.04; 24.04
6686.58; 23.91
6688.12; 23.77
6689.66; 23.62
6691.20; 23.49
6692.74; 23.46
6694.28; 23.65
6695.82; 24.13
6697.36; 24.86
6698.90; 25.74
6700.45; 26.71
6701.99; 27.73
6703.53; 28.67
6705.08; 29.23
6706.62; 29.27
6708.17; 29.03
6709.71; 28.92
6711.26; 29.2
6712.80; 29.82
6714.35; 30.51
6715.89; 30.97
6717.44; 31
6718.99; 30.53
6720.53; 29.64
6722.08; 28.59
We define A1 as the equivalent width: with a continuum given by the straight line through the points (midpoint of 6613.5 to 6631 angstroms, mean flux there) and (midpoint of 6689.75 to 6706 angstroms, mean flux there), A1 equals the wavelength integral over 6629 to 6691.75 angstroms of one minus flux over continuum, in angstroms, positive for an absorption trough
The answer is 3.3 angstroms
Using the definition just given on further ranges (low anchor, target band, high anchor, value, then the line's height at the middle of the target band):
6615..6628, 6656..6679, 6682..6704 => 1.1 angstroms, 25.1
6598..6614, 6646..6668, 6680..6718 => 0.9 angstroms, 26.2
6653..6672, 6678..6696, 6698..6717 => 2.1 angstroms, 26.9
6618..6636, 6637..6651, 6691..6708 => -0.3 angstroms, 24.8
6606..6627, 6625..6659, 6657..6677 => 0.2 angstroms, 24.9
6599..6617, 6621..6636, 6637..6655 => 1.0 angstroms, 25.6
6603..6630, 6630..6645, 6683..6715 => 0.9 angstroms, 25.8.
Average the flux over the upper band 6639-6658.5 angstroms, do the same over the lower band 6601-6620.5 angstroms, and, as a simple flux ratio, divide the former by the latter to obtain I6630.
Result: 0.97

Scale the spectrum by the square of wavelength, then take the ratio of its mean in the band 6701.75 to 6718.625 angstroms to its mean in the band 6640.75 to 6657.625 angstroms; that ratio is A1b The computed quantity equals 1.2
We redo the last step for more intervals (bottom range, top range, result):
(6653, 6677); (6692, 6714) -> 1.14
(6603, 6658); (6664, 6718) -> 1.03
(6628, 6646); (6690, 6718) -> 1.16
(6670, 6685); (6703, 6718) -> 1.29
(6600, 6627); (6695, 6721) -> 1.14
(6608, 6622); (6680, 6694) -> 0.93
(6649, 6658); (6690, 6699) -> 0.97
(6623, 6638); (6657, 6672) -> 1.04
